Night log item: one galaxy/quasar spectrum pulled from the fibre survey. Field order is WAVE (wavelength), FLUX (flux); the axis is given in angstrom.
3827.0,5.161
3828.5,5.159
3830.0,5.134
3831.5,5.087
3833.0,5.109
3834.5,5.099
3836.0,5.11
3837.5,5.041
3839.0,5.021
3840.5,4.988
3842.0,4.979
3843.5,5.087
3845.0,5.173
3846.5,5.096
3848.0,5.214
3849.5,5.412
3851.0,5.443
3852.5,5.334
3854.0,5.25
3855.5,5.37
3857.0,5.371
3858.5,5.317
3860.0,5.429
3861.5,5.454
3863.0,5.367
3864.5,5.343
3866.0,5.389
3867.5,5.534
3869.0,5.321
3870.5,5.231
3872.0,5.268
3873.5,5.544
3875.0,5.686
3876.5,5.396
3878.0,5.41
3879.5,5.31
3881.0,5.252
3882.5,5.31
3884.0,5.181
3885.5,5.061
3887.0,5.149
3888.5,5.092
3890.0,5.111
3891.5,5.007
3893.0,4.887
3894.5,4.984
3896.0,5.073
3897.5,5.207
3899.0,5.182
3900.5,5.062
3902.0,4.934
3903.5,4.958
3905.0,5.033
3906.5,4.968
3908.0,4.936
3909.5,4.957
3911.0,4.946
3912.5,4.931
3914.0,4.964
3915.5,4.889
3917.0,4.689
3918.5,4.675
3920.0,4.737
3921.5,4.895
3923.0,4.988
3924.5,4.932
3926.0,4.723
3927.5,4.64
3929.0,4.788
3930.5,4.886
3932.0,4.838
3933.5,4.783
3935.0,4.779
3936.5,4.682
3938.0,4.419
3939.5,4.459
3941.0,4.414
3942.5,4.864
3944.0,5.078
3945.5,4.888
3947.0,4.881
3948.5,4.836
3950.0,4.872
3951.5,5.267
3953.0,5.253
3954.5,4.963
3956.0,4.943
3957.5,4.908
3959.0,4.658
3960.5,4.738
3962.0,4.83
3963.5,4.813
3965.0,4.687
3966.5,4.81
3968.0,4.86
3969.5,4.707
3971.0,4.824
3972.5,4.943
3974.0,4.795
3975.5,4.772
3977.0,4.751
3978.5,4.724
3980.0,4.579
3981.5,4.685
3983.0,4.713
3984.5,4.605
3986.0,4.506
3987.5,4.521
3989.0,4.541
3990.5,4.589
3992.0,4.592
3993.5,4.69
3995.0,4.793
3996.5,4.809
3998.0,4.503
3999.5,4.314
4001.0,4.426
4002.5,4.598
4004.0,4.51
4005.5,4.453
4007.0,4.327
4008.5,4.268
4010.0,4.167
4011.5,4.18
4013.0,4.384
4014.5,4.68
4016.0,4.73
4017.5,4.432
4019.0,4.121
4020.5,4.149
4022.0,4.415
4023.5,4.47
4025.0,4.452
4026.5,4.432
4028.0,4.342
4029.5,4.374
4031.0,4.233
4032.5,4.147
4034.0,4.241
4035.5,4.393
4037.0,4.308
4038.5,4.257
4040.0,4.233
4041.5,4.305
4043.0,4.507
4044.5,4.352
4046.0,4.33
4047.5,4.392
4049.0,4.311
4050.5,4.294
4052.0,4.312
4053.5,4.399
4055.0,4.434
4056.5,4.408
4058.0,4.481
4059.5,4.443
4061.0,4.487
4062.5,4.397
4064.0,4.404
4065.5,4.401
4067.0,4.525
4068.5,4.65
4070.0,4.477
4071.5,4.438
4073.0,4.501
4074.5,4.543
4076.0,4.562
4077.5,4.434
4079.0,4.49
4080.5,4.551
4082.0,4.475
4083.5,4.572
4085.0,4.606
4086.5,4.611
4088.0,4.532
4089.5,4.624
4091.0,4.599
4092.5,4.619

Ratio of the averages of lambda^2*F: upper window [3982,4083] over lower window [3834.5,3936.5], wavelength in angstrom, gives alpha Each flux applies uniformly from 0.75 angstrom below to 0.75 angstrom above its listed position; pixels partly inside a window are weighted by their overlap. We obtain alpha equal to 0.94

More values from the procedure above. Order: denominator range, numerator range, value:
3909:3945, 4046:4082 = 0.99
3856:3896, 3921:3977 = 0.95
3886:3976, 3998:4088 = 0.96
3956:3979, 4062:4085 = 0.99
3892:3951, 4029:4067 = 0.95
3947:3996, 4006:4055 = 0.94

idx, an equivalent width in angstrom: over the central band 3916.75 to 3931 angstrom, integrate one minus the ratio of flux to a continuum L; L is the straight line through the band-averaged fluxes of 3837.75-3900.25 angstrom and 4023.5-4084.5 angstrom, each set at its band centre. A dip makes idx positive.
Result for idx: 0.6 angstrom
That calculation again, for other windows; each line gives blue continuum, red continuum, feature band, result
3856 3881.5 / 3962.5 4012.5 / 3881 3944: 2.4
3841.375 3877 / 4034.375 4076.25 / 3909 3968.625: 1.5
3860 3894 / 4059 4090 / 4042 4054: 0.7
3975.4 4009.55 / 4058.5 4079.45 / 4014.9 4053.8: 1.5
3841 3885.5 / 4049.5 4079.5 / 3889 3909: 0.5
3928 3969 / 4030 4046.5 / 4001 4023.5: 0.3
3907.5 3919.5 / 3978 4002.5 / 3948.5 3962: -0.6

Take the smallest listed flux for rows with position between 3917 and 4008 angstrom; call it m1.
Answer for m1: 4.314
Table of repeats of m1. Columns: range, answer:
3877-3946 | 4.414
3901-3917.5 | 4.689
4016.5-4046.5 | 4.121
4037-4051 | 4.233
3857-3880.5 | 5.231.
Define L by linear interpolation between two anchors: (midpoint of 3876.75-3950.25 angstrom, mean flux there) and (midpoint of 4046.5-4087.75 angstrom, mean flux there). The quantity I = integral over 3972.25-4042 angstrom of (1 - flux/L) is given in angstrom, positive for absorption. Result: 2.6 angstrom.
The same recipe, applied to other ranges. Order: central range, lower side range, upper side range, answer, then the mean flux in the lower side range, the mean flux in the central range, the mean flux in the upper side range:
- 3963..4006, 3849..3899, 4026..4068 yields 0.3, 5.29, 4.66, 4.36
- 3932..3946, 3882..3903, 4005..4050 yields 0.3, 5.08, 4.71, 4.35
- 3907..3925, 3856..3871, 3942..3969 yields 0.8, 5.38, 4.88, 4.9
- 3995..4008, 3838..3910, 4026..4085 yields 0.4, 5.21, 4.51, 4.41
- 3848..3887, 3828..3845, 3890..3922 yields -2.6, 5.08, 5.35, 4.95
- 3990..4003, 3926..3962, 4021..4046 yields -0.2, 4.82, 4.59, 4.34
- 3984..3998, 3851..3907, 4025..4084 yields 0.3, 5.24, 4.62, 4.41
